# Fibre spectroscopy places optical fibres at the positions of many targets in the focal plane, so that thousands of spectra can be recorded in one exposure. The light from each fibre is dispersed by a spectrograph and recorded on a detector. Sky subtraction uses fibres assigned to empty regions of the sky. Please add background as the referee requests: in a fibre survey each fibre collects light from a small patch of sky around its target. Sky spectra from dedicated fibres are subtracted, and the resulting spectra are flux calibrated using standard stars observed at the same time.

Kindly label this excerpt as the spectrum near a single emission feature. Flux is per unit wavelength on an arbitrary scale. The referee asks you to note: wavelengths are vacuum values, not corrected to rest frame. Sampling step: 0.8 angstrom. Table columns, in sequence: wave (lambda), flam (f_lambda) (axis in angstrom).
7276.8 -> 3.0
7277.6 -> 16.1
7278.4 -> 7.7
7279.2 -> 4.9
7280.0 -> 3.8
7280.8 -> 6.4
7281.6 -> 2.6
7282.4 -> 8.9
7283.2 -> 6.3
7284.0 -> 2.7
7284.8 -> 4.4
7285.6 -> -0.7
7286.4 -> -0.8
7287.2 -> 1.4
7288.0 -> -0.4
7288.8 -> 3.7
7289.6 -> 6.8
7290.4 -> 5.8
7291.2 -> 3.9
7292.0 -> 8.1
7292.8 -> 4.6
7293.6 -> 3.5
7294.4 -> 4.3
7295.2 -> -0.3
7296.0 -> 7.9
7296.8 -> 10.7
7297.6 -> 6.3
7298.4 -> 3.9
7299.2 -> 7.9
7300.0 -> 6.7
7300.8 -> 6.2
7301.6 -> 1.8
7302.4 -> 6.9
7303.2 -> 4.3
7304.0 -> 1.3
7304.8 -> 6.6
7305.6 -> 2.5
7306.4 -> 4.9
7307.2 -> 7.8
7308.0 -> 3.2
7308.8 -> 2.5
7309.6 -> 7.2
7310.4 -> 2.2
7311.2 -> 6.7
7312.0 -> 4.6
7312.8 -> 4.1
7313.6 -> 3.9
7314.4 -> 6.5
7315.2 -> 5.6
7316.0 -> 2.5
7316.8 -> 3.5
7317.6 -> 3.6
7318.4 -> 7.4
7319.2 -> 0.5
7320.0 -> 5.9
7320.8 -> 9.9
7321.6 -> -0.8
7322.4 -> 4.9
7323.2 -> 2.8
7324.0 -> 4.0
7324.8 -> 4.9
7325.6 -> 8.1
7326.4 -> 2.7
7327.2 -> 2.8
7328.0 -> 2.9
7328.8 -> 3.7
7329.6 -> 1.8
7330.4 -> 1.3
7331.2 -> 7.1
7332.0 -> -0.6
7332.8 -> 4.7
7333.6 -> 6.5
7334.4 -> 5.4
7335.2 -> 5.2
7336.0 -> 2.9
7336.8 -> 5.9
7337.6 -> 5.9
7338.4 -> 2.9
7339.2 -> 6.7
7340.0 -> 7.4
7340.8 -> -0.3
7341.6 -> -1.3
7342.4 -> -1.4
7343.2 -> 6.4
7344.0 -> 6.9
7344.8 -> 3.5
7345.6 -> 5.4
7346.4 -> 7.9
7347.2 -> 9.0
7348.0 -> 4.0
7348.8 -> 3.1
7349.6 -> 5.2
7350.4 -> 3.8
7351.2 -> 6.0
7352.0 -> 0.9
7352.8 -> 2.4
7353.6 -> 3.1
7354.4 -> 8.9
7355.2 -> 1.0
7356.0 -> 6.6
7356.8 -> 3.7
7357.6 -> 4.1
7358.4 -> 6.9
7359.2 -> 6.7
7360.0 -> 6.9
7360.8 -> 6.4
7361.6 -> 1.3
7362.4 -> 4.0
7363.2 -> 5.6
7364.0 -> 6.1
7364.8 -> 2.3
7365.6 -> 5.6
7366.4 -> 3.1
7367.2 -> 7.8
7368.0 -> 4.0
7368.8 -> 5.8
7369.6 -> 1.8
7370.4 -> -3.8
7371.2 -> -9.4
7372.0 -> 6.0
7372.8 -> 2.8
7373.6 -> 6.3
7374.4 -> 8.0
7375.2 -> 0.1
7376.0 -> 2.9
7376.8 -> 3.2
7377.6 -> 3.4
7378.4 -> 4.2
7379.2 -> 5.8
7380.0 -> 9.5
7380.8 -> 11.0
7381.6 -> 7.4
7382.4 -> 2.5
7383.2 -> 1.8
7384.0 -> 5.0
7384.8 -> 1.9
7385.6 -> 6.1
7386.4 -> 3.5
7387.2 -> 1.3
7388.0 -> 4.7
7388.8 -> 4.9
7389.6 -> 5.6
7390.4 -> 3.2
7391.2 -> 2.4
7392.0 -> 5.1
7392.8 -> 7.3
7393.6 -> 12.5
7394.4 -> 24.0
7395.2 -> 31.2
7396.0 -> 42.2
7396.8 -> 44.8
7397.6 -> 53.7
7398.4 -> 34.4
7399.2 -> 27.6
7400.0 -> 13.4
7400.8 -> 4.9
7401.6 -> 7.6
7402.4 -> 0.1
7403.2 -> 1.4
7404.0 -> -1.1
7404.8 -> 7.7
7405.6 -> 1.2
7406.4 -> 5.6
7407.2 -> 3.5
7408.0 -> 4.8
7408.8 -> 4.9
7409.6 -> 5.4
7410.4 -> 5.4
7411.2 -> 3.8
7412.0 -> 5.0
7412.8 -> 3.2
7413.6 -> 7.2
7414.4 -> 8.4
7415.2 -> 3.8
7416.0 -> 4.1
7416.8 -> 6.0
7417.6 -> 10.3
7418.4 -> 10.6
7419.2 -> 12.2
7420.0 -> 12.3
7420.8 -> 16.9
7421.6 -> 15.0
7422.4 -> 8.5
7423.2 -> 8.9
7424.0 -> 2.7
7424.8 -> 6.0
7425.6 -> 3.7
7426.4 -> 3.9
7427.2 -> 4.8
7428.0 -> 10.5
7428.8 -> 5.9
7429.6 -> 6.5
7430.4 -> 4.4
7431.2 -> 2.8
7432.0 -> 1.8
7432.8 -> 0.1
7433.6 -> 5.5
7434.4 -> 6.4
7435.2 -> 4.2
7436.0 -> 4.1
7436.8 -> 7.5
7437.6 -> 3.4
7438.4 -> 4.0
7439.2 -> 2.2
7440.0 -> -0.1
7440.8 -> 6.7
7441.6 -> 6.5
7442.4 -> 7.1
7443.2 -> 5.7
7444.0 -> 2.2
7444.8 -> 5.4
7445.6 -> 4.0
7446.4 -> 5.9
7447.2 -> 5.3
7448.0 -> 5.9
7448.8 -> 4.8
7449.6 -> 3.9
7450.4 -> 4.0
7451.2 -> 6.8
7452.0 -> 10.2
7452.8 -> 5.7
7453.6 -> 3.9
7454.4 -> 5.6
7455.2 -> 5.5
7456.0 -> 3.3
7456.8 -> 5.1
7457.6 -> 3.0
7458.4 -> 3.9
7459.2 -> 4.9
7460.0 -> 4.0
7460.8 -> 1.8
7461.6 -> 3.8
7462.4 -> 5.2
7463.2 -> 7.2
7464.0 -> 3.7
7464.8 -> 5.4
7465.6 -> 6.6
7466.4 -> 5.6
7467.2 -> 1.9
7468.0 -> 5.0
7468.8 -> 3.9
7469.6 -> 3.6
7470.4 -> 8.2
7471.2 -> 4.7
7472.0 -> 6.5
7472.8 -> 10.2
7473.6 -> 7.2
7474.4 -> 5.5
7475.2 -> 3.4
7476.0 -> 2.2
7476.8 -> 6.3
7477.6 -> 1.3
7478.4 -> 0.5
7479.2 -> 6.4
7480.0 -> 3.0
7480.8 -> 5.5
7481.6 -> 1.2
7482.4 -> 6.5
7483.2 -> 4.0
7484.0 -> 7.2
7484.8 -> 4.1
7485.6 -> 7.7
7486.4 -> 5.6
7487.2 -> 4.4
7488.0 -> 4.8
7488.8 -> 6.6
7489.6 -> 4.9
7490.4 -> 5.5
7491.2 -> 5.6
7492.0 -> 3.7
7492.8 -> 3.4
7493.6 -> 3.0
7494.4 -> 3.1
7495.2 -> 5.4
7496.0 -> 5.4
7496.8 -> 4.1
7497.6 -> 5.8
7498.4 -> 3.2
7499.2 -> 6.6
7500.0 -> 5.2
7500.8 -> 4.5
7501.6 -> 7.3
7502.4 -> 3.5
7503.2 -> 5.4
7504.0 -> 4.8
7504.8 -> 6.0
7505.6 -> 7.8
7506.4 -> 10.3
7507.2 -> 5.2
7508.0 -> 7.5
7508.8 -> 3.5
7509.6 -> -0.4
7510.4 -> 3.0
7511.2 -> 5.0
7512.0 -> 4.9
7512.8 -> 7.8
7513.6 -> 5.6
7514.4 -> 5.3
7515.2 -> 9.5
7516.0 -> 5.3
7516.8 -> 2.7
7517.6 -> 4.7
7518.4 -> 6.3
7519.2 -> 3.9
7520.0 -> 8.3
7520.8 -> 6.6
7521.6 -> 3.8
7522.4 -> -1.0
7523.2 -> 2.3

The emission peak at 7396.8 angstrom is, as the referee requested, H-alpha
